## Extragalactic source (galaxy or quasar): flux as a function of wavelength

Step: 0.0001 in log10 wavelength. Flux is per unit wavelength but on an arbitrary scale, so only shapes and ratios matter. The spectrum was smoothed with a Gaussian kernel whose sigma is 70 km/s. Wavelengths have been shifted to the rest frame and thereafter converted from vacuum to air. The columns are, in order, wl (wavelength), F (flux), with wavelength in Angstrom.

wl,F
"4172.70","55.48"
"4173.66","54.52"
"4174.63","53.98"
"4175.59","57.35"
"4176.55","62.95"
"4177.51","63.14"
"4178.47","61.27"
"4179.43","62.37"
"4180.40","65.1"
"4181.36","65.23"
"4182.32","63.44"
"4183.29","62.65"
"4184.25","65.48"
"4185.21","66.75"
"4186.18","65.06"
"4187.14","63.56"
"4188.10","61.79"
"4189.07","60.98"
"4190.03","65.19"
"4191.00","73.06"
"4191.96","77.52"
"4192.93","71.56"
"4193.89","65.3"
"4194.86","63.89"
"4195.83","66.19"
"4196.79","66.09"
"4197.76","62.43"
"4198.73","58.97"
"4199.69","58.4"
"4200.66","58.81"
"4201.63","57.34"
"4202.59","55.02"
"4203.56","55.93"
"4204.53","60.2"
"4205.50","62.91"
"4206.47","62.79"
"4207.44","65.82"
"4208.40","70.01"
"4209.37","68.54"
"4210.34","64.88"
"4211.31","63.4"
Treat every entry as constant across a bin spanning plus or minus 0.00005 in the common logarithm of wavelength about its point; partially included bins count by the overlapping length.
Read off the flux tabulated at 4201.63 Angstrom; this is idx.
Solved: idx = 57.34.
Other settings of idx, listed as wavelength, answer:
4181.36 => 65.23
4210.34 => 64.88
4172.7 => 55.48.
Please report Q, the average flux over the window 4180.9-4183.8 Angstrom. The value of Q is 63.8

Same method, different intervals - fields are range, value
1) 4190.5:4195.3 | 70.3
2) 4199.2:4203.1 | 57.5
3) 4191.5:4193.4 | 74.3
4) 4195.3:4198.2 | 64.9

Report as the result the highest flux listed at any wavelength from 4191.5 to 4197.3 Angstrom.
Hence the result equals 77.52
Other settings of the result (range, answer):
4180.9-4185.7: 66.75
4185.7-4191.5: 73.06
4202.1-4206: 62.91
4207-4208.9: 70.01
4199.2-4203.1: 58.81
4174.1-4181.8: 65.23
